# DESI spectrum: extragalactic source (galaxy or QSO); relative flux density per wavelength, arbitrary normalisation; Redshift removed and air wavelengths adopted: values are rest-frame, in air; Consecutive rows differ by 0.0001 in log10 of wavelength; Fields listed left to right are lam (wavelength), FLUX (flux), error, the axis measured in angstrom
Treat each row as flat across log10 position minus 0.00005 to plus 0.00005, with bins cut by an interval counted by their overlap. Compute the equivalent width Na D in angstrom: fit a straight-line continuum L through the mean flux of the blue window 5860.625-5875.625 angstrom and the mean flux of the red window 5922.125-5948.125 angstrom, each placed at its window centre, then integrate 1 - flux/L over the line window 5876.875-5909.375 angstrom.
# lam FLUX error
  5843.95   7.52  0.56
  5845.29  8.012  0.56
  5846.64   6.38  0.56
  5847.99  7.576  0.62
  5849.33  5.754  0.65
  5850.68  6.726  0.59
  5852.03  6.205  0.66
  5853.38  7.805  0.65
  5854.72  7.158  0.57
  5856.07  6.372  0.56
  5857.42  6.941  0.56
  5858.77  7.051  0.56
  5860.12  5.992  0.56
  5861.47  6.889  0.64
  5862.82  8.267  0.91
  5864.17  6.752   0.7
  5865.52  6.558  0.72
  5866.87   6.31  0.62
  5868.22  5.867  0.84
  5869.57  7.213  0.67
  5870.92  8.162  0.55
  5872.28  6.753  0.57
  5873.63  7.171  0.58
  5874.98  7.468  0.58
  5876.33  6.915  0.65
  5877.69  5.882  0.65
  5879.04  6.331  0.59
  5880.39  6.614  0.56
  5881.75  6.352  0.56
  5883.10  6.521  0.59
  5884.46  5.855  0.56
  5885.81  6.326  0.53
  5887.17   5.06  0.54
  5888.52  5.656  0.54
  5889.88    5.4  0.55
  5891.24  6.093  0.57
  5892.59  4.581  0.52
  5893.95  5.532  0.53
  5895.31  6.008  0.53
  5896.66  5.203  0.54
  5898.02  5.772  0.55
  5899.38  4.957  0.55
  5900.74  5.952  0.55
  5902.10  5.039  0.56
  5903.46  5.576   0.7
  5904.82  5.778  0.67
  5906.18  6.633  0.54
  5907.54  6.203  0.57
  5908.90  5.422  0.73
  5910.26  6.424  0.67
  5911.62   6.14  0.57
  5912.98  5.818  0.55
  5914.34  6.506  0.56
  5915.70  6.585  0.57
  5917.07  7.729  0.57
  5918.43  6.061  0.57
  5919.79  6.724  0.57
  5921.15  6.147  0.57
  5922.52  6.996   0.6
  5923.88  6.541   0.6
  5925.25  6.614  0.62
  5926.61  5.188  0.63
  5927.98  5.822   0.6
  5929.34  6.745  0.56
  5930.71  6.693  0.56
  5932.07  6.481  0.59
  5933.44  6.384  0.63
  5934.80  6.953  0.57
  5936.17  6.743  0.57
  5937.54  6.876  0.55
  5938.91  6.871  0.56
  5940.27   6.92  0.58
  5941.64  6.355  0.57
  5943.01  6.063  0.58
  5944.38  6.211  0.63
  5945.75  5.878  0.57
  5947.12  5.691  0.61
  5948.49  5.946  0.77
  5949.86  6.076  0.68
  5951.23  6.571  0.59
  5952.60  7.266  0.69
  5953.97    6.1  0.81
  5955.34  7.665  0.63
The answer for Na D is 4.8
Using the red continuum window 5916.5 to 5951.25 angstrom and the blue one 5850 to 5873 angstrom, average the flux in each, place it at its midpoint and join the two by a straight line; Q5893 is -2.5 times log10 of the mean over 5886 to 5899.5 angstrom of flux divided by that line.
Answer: 0.216 mag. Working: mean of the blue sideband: 6.88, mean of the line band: 5.48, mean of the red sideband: 6.43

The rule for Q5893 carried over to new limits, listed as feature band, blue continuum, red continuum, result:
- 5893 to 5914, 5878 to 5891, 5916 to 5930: 0.09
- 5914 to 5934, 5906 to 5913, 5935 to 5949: -0.04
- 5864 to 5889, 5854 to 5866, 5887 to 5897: -0.06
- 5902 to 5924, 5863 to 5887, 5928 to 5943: 0.06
